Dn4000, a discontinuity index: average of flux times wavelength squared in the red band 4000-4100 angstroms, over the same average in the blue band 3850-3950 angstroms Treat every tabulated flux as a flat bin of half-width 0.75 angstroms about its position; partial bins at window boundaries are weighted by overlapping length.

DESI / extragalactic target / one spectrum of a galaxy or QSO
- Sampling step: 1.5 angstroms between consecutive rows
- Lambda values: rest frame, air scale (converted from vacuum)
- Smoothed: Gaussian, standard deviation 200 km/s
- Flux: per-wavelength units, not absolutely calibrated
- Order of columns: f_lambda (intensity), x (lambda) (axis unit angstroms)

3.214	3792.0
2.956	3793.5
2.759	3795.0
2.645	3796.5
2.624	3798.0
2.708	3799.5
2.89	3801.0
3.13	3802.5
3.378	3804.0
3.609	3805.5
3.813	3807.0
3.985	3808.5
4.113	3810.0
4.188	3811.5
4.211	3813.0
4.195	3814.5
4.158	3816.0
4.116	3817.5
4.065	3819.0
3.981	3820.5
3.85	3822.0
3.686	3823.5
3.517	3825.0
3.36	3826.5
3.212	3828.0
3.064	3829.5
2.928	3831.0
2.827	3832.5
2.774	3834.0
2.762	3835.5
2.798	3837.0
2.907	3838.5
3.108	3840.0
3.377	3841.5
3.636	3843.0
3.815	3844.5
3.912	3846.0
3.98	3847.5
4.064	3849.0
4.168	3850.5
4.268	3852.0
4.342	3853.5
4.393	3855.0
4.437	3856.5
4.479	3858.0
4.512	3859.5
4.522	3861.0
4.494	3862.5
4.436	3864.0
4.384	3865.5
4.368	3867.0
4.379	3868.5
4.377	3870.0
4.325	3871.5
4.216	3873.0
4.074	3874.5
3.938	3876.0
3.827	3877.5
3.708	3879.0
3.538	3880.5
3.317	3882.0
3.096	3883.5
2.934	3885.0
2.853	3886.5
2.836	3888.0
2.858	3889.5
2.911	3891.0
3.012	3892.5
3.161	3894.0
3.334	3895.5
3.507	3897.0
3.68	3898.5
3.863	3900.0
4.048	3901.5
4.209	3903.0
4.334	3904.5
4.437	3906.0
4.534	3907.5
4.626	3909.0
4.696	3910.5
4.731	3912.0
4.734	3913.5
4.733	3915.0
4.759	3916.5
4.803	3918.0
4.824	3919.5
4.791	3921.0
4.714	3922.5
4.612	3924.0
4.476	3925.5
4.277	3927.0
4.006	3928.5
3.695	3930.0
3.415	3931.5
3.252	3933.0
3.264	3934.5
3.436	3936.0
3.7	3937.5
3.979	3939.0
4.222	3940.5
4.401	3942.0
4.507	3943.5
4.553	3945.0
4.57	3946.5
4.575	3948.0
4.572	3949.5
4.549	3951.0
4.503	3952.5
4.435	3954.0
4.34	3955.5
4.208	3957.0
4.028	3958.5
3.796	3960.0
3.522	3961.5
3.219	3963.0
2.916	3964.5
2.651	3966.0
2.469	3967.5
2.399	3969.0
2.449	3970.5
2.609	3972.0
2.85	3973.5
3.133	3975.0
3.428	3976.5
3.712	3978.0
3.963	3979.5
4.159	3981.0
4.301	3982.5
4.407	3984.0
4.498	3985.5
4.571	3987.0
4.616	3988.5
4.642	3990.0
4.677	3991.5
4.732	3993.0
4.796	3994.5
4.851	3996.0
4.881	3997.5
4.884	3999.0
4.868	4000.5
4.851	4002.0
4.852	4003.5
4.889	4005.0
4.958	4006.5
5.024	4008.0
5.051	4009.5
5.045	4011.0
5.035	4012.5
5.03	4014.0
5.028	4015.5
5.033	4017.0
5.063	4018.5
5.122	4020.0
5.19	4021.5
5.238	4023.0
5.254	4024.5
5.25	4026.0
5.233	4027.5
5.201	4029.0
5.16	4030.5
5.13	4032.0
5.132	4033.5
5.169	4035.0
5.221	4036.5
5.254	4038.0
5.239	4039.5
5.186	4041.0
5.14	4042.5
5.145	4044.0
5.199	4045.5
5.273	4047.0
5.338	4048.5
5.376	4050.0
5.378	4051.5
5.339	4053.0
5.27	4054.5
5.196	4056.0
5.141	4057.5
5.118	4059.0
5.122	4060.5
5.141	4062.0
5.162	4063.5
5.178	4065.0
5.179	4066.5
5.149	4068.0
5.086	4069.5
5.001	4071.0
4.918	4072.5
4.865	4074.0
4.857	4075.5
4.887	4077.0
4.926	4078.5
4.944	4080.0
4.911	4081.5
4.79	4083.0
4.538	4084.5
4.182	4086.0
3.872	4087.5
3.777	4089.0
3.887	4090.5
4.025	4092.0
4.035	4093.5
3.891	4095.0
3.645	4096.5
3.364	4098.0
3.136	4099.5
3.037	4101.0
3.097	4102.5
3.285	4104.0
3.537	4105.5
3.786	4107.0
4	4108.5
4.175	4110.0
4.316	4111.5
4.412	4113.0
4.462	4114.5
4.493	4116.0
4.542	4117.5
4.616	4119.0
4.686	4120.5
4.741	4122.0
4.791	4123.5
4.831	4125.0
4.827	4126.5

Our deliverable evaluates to 1.3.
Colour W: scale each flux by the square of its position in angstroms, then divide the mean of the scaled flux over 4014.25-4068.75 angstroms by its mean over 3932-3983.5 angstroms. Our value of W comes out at 1.45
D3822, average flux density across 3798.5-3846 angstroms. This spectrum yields 3.49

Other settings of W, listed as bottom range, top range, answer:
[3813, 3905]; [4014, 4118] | 1.40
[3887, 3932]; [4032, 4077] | 1.36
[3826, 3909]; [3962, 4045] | 1.30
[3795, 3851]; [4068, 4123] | 1.40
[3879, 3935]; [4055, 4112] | 1.23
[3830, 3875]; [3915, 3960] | 1.14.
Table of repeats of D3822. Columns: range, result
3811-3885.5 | 3.82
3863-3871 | 4.39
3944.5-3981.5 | 3.65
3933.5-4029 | 4.31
